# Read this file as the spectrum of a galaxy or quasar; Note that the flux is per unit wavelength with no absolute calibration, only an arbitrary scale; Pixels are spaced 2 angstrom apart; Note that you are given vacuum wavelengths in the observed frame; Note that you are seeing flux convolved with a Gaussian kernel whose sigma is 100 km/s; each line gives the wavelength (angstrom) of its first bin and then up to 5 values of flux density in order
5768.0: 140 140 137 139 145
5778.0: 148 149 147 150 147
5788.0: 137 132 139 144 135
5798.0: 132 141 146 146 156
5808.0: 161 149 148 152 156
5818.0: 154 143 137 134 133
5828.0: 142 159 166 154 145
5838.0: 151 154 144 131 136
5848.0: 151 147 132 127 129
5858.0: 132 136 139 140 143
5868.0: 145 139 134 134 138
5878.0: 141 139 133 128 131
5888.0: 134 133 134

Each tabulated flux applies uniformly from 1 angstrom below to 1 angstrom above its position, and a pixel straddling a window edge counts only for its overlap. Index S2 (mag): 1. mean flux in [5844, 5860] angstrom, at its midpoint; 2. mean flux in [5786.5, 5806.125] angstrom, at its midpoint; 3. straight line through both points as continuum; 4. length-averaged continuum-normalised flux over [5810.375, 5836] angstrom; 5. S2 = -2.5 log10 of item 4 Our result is -0.08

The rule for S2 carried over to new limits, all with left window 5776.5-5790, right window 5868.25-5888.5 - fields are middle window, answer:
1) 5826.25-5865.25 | -0.03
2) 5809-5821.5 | -0.06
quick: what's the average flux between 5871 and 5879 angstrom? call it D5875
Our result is 137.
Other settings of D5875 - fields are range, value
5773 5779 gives 144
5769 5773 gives 138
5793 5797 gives 140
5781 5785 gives 148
